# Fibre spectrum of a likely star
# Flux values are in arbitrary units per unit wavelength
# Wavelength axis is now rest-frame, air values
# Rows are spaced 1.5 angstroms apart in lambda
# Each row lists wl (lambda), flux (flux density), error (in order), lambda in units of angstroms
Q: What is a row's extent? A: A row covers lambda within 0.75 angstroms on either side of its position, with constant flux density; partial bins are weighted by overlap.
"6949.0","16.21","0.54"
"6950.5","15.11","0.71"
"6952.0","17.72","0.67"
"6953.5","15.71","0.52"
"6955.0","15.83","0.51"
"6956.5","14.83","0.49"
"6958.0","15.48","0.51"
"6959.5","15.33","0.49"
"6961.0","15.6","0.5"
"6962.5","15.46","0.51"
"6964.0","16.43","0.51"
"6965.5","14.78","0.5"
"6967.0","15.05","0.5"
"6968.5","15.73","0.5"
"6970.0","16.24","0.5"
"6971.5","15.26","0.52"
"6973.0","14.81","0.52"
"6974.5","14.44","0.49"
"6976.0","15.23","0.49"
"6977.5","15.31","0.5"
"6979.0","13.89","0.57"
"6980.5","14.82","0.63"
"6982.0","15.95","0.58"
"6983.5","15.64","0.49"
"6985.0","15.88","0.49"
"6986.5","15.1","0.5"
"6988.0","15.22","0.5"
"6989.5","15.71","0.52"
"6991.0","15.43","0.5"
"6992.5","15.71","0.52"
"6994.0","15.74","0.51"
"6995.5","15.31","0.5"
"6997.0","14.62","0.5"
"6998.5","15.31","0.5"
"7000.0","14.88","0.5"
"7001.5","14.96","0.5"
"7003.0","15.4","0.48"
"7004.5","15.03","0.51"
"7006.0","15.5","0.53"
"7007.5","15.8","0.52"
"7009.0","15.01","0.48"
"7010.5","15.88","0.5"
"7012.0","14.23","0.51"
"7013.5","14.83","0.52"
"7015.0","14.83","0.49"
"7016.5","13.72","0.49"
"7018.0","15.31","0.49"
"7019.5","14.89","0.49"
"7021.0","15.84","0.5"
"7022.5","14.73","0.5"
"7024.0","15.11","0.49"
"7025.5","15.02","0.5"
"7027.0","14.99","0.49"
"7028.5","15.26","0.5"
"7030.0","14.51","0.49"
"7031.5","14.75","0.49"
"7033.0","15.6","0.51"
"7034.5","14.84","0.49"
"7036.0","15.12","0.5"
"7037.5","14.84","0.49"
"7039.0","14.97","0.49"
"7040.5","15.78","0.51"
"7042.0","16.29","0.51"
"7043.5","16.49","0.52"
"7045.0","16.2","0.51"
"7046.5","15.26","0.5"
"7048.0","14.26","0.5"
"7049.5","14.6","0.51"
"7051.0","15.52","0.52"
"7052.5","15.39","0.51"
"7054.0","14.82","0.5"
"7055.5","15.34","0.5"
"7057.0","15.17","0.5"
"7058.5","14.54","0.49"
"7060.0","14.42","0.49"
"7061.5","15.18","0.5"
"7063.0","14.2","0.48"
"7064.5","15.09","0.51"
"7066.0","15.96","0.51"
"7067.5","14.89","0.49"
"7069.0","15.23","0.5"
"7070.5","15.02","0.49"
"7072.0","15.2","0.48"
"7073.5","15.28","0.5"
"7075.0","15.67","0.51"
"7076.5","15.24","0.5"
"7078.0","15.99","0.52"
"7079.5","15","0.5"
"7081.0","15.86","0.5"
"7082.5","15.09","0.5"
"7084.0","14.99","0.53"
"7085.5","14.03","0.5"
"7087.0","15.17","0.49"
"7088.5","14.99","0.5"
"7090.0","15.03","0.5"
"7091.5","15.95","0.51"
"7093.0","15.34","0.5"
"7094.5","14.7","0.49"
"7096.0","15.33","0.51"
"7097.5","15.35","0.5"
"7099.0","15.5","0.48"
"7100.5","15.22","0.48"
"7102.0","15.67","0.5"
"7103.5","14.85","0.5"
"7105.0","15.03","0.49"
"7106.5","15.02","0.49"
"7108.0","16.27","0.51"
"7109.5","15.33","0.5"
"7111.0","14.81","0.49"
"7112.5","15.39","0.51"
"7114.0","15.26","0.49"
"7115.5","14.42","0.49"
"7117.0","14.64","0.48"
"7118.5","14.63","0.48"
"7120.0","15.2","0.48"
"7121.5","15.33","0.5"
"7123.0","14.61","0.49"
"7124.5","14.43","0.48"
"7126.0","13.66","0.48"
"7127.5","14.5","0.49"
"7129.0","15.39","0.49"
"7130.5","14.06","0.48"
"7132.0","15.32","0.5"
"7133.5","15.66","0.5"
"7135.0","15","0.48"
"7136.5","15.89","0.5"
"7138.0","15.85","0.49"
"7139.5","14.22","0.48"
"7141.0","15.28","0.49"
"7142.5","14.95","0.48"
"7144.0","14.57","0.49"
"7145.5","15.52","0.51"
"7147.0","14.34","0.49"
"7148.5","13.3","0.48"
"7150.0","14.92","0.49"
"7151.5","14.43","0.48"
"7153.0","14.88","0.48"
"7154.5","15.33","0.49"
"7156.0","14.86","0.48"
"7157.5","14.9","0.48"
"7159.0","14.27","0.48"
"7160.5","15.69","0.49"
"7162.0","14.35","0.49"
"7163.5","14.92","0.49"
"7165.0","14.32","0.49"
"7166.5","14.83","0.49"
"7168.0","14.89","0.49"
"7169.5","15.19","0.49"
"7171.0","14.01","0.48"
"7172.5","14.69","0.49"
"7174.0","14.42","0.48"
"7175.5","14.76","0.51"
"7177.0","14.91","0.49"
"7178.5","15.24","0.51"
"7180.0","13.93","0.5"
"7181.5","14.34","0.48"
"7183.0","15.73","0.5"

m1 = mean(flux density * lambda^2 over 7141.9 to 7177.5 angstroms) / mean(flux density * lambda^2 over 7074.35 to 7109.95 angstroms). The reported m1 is 1.0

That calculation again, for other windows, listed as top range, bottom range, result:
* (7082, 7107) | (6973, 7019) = 1.03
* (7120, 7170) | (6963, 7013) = 1.02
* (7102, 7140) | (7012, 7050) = 1.02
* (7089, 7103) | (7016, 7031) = 1.05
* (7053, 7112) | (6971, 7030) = 1.03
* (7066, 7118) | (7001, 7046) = 1.02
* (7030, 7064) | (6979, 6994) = 1.00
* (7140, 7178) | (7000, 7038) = 1.02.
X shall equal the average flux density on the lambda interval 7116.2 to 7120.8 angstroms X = 14.8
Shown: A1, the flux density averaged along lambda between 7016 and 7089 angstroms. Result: 15.1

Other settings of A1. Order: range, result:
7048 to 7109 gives 15.2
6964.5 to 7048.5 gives 15.2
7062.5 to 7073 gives 15.1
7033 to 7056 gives 15.3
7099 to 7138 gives 15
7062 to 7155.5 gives 15.1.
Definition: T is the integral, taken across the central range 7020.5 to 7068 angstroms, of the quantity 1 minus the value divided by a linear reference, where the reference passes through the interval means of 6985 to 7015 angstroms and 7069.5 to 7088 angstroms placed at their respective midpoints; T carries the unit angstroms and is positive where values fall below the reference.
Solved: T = 0.2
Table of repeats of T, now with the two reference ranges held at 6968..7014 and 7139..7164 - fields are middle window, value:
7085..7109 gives -0.5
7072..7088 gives -0.3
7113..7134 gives 0.1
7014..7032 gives 0.3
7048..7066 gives 0.1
